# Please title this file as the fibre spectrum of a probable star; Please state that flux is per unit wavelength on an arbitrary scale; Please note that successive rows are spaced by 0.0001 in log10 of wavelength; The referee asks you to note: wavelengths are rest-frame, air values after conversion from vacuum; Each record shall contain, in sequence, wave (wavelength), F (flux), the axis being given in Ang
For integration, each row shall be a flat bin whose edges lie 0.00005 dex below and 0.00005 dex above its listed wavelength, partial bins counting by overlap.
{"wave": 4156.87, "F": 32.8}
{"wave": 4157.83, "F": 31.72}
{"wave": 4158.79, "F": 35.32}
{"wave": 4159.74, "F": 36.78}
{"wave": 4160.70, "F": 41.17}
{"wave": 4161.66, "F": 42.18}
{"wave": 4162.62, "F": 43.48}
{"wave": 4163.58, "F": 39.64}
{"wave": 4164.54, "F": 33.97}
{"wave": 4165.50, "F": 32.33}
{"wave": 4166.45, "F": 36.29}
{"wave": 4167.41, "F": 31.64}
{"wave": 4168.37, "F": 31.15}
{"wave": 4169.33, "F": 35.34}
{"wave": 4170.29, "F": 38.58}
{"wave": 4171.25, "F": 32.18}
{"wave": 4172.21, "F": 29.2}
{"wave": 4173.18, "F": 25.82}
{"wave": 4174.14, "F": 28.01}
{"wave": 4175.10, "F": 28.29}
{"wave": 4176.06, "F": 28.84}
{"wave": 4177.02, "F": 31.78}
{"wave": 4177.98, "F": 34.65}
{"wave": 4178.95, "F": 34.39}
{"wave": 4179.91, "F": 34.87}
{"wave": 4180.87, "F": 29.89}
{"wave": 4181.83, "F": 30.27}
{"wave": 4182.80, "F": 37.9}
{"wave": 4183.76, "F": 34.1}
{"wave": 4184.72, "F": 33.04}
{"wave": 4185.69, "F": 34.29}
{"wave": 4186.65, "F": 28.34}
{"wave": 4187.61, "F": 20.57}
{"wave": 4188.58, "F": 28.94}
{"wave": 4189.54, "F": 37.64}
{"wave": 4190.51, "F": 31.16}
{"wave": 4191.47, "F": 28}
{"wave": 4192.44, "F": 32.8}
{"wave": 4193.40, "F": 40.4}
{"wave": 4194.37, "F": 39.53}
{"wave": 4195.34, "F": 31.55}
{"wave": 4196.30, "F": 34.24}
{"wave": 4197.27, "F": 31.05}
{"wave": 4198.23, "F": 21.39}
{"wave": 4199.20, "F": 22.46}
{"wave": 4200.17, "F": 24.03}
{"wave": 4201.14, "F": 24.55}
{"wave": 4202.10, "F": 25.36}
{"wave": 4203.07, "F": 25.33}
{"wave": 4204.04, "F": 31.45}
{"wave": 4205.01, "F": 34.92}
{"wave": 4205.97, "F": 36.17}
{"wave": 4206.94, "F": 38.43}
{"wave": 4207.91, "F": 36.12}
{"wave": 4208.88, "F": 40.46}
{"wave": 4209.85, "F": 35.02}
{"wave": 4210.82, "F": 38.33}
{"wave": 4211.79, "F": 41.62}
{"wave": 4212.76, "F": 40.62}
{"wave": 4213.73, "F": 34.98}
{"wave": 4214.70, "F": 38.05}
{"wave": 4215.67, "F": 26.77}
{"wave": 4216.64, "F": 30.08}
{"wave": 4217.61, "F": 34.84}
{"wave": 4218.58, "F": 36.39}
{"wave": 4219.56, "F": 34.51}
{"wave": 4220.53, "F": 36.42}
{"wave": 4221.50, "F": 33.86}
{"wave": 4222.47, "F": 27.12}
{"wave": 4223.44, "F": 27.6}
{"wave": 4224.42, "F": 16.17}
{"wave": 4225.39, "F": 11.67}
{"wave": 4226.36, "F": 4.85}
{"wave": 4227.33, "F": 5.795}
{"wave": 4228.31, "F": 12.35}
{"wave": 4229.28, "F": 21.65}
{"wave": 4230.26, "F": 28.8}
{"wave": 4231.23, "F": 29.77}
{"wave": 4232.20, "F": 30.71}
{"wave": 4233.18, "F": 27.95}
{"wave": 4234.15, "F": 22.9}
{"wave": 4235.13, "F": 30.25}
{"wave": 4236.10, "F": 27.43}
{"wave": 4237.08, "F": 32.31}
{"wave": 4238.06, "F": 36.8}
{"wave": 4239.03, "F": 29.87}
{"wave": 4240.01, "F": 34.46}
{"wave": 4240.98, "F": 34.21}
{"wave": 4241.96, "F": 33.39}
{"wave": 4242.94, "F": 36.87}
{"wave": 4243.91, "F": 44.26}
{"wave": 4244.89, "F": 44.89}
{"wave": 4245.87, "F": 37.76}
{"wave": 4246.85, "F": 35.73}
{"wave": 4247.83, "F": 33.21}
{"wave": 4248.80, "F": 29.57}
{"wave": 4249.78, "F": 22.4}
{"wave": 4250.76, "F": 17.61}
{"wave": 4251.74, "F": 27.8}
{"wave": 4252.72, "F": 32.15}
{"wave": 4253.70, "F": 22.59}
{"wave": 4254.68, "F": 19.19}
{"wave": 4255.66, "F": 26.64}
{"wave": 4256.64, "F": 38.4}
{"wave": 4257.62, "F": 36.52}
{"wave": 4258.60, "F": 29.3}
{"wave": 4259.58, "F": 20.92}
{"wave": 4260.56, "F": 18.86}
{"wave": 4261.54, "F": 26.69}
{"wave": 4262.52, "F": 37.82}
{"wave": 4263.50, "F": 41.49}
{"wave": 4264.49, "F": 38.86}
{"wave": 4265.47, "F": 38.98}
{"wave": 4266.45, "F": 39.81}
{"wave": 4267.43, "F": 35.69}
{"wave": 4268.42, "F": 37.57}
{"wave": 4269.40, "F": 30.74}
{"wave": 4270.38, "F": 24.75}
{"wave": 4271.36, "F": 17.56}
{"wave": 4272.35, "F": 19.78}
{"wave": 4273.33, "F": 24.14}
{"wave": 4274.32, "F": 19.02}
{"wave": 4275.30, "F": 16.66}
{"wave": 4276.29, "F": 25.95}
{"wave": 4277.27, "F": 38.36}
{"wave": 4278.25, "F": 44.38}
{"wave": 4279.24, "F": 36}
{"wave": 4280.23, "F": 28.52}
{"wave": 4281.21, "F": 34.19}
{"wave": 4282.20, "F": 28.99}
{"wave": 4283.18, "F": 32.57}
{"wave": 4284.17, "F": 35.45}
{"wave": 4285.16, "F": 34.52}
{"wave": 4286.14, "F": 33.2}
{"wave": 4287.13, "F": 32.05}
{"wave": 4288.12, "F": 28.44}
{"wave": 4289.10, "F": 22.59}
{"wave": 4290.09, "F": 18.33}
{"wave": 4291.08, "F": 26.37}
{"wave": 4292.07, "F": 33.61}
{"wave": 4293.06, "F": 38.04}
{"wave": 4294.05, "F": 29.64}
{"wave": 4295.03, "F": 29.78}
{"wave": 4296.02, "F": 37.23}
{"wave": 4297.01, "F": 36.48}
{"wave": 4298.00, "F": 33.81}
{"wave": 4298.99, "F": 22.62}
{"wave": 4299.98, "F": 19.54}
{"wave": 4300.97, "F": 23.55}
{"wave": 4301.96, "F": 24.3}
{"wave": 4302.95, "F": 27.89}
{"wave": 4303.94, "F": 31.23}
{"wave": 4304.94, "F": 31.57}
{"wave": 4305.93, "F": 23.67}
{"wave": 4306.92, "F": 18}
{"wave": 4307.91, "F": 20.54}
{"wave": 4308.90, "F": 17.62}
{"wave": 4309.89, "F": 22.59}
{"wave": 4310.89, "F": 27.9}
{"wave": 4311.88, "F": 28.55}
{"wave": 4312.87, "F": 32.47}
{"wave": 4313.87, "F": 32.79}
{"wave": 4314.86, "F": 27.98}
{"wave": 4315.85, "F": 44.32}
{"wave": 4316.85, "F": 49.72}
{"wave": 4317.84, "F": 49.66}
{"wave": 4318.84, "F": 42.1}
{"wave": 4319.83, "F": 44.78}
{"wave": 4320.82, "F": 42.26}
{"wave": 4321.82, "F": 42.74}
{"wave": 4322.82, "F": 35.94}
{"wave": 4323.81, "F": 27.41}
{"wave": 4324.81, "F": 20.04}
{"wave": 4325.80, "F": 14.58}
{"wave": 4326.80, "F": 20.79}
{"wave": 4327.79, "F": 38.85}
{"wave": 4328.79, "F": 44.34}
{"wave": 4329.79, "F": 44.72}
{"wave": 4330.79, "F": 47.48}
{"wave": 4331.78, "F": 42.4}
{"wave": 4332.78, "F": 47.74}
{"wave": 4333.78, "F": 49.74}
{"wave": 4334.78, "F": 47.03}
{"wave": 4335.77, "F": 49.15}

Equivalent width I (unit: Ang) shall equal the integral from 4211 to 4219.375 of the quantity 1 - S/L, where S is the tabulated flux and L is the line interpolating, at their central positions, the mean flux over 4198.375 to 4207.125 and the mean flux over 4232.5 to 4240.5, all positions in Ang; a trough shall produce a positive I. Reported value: -1.81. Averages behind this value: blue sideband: 28.6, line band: 35.5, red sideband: 30.3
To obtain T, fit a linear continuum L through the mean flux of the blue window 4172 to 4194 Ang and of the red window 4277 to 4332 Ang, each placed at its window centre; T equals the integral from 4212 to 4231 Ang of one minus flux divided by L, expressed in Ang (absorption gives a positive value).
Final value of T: 3.0 Ang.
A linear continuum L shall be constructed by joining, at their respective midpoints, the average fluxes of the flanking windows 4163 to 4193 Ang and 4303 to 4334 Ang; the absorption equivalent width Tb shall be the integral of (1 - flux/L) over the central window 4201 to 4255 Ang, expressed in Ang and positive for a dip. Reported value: 4.4 Ang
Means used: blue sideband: 32.1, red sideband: 34.1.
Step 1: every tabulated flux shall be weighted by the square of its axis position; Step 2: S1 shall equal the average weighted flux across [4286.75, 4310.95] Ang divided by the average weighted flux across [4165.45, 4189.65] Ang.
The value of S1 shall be 0.9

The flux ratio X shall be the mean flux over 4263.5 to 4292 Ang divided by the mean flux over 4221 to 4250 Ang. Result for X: 1.1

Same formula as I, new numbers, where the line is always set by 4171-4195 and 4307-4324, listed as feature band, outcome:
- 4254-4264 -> 1.2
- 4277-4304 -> 2.5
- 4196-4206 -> 1.4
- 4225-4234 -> 3.6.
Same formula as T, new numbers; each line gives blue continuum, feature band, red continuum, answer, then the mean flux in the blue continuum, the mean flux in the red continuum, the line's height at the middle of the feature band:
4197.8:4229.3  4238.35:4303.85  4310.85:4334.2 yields 5.6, 28.9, 37.6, 33.5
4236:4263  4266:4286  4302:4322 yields 0.9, 31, 32.6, 31.7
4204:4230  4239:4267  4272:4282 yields -2.8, 29.8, 28.8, 29.2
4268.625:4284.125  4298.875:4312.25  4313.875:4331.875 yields 3.9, 28.5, 37.6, 34.2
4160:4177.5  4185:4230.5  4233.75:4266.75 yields 4.4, 33.9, 31.7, 32.9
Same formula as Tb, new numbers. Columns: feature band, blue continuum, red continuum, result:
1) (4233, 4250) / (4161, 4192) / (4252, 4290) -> -1.29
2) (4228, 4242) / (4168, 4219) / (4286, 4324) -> 1.29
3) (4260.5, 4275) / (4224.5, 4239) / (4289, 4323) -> -1.78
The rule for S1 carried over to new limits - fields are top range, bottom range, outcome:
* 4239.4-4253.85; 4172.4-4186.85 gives 1.07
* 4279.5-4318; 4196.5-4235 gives 1.08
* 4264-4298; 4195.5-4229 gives 1.09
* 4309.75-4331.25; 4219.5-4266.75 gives 1.27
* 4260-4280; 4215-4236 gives 1.23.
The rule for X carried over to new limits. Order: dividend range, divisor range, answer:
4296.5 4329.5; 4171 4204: 1.02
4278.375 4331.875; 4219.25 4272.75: 1.10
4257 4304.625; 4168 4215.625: 0.93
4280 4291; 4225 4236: 1.42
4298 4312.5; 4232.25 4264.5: 0.79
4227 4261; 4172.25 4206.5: 0.95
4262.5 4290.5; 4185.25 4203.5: 1.04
